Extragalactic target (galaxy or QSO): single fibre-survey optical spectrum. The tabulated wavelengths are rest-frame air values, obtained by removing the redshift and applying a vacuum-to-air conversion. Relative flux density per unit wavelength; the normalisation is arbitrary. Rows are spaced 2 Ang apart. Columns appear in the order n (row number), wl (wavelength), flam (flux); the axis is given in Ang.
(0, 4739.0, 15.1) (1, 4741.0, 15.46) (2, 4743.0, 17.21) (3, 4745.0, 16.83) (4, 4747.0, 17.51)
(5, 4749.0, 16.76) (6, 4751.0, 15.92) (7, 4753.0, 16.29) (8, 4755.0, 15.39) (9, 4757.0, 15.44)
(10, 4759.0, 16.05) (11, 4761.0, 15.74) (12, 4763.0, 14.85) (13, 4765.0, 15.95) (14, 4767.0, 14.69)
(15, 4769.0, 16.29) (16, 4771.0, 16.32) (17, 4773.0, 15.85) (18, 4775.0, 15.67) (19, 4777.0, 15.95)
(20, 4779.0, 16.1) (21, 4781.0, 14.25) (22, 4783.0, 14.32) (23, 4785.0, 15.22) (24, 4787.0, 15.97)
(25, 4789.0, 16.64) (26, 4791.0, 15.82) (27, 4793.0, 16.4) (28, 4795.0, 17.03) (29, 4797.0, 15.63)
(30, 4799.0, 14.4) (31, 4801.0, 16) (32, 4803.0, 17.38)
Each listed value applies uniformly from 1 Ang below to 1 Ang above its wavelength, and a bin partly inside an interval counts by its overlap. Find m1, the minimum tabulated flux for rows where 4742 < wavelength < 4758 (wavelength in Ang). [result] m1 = 15.39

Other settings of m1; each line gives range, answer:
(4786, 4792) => 15.82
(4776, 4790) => 14.25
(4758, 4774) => 14.69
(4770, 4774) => 15.85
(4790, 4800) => 14.4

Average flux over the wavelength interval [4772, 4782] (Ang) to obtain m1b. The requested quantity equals 15.6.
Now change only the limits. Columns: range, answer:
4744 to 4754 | 16.7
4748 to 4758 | 16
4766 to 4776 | 15.8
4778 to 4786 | 15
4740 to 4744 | 16.3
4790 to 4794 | 16.1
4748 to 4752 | 16.3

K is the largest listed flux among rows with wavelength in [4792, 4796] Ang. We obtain 17.03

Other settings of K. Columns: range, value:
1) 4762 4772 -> 16.32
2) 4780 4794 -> 16.64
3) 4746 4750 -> 17.51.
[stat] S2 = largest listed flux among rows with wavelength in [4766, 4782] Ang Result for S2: 16.32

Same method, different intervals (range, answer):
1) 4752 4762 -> 16.29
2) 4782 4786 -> 15.22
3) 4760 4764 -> 15.74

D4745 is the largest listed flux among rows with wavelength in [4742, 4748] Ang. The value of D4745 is 17.51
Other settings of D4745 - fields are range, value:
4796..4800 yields 15.63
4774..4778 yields 15.95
